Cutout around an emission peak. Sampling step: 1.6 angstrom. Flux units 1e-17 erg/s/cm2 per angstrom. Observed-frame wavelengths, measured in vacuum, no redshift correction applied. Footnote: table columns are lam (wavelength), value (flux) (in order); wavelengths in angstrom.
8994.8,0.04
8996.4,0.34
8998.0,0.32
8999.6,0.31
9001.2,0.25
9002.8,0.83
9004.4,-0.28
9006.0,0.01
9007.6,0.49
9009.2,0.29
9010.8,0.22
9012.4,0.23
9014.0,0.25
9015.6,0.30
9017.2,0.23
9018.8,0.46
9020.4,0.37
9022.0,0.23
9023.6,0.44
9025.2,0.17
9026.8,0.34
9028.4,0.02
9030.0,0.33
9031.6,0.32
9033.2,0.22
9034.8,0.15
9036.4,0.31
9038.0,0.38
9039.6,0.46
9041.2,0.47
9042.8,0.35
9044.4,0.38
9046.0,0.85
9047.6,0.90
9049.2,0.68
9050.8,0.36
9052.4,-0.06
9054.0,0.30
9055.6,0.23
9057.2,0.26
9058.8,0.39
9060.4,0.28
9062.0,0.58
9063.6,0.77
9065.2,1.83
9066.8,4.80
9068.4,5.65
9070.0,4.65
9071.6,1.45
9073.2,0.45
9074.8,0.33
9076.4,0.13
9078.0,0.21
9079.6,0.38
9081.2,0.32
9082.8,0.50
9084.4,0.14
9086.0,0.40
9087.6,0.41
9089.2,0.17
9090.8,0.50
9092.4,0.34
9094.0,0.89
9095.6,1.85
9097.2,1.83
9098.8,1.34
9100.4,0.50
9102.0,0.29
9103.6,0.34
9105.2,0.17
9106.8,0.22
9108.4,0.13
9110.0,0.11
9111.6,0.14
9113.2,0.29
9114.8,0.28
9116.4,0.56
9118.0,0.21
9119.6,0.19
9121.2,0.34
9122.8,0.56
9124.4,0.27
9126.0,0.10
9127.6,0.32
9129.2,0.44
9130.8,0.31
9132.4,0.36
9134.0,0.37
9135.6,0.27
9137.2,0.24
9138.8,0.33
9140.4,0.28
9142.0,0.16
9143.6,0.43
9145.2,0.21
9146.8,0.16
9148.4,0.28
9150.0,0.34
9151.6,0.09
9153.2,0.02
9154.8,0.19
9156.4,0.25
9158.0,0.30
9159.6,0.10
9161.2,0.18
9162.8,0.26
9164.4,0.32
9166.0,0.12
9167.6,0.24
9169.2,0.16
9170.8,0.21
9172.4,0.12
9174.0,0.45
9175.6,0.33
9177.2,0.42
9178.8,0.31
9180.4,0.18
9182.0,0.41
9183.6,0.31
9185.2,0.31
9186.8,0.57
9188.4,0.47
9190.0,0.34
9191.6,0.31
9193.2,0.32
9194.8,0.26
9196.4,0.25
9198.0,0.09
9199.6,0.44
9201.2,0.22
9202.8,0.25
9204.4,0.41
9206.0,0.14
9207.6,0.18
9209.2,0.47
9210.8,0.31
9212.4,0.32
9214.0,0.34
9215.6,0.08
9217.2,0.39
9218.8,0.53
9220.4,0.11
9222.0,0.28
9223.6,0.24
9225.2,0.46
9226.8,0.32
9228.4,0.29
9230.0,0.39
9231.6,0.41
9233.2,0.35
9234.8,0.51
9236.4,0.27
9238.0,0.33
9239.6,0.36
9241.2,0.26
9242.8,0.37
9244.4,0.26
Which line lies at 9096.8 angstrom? [N II] 6583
